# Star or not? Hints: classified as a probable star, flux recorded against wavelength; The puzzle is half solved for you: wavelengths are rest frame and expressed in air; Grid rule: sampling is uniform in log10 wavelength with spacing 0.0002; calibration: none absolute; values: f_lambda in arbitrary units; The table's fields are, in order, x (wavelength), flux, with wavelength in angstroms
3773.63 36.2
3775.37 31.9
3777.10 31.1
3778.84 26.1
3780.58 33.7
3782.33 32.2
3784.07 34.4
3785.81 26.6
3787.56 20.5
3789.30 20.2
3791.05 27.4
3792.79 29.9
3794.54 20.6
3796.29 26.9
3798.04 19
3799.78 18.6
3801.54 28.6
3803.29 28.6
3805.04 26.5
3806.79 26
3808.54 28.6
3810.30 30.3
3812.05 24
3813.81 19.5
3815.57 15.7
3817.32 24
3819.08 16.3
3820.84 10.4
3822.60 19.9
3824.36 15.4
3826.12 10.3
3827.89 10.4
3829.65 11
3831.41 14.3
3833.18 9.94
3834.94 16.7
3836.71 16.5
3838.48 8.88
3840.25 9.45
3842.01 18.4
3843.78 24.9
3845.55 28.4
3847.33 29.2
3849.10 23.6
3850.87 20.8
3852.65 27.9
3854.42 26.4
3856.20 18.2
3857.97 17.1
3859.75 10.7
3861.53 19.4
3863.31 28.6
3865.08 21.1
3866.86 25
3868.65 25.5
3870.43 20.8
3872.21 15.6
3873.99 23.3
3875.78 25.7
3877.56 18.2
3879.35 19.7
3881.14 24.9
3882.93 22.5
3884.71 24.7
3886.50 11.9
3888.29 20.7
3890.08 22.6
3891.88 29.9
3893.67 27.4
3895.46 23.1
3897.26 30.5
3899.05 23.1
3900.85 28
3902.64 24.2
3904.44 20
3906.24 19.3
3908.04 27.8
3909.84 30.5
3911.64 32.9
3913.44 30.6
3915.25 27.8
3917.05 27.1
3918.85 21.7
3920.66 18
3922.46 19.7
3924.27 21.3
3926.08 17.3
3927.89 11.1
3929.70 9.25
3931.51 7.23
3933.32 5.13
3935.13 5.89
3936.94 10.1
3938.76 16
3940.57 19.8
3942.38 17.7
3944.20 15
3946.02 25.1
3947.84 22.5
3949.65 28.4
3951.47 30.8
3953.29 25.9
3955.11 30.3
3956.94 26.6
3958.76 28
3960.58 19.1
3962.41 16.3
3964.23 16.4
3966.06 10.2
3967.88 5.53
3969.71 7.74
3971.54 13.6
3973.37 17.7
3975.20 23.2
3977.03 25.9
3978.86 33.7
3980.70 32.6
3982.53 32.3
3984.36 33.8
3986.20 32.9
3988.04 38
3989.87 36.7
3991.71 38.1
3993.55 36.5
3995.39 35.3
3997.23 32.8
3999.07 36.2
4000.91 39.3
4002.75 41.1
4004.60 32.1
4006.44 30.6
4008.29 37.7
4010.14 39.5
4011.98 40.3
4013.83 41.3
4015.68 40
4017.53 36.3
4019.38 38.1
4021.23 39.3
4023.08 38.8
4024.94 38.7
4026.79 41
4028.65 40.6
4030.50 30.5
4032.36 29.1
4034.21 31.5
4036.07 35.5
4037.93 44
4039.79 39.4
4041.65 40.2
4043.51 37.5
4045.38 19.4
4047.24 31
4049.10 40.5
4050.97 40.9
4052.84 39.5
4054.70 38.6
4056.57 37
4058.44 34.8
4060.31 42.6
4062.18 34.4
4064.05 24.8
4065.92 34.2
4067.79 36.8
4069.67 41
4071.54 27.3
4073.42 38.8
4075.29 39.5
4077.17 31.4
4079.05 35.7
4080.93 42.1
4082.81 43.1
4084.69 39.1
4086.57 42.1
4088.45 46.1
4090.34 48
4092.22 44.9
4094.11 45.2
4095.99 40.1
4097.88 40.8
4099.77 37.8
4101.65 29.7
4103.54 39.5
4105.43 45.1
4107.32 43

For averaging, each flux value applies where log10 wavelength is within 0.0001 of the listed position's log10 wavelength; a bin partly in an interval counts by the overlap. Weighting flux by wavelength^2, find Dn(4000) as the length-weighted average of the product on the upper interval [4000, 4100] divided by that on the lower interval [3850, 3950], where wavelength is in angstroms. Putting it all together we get 1.93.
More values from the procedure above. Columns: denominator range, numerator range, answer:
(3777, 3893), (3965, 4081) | 1.72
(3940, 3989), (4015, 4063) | 1.64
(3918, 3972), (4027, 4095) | 2.28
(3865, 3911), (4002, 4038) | 1.69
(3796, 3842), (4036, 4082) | 2.21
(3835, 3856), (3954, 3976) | 0.90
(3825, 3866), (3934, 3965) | 1.19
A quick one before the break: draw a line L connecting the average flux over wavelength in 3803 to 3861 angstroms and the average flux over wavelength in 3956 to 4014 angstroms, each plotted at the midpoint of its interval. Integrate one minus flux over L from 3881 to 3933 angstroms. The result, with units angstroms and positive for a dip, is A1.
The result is 3.29 angstroms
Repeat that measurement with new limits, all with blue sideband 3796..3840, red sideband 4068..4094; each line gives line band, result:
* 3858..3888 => 2.89 angstroms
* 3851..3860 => 0.41 angstroms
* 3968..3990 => 3.94 angstroms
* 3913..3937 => 9.39 angstroms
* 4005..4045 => -2.07 angstroms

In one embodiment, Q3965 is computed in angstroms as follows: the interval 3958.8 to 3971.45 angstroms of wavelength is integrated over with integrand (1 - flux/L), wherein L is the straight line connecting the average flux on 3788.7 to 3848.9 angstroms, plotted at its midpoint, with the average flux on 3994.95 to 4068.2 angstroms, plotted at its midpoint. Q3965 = 7.1 angstroms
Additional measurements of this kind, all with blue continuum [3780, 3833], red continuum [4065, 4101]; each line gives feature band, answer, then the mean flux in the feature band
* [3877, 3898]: 3.25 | 23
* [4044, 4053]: 0.84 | 33.9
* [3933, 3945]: 6.83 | 13.2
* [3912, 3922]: 1.32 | 25.2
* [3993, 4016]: -1.61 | 37.1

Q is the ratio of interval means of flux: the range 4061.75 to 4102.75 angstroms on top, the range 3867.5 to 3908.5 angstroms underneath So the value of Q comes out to 1.67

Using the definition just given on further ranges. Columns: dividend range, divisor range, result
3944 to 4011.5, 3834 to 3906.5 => 1.29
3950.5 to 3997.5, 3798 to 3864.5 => 1.32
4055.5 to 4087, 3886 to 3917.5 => 1.43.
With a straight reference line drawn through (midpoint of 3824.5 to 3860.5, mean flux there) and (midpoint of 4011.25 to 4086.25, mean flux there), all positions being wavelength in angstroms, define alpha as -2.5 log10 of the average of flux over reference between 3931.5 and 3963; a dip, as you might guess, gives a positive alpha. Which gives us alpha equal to 0.36 mag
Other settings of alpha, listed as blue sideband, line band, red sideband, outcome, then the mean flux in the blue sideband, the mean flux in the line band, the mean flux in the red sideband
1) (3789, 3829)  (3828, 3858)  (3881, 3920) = 0.22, 21.6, 18.8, 25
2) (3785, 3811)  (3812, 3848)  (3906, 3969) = 0.40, 25.2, 16.6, 19.9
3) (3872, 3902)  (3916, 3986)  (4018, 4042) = 0.44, 23.2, 19.9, 37.4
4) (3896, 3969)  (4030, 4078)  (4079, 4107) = 0.03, 20.5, 35.4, 41.5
